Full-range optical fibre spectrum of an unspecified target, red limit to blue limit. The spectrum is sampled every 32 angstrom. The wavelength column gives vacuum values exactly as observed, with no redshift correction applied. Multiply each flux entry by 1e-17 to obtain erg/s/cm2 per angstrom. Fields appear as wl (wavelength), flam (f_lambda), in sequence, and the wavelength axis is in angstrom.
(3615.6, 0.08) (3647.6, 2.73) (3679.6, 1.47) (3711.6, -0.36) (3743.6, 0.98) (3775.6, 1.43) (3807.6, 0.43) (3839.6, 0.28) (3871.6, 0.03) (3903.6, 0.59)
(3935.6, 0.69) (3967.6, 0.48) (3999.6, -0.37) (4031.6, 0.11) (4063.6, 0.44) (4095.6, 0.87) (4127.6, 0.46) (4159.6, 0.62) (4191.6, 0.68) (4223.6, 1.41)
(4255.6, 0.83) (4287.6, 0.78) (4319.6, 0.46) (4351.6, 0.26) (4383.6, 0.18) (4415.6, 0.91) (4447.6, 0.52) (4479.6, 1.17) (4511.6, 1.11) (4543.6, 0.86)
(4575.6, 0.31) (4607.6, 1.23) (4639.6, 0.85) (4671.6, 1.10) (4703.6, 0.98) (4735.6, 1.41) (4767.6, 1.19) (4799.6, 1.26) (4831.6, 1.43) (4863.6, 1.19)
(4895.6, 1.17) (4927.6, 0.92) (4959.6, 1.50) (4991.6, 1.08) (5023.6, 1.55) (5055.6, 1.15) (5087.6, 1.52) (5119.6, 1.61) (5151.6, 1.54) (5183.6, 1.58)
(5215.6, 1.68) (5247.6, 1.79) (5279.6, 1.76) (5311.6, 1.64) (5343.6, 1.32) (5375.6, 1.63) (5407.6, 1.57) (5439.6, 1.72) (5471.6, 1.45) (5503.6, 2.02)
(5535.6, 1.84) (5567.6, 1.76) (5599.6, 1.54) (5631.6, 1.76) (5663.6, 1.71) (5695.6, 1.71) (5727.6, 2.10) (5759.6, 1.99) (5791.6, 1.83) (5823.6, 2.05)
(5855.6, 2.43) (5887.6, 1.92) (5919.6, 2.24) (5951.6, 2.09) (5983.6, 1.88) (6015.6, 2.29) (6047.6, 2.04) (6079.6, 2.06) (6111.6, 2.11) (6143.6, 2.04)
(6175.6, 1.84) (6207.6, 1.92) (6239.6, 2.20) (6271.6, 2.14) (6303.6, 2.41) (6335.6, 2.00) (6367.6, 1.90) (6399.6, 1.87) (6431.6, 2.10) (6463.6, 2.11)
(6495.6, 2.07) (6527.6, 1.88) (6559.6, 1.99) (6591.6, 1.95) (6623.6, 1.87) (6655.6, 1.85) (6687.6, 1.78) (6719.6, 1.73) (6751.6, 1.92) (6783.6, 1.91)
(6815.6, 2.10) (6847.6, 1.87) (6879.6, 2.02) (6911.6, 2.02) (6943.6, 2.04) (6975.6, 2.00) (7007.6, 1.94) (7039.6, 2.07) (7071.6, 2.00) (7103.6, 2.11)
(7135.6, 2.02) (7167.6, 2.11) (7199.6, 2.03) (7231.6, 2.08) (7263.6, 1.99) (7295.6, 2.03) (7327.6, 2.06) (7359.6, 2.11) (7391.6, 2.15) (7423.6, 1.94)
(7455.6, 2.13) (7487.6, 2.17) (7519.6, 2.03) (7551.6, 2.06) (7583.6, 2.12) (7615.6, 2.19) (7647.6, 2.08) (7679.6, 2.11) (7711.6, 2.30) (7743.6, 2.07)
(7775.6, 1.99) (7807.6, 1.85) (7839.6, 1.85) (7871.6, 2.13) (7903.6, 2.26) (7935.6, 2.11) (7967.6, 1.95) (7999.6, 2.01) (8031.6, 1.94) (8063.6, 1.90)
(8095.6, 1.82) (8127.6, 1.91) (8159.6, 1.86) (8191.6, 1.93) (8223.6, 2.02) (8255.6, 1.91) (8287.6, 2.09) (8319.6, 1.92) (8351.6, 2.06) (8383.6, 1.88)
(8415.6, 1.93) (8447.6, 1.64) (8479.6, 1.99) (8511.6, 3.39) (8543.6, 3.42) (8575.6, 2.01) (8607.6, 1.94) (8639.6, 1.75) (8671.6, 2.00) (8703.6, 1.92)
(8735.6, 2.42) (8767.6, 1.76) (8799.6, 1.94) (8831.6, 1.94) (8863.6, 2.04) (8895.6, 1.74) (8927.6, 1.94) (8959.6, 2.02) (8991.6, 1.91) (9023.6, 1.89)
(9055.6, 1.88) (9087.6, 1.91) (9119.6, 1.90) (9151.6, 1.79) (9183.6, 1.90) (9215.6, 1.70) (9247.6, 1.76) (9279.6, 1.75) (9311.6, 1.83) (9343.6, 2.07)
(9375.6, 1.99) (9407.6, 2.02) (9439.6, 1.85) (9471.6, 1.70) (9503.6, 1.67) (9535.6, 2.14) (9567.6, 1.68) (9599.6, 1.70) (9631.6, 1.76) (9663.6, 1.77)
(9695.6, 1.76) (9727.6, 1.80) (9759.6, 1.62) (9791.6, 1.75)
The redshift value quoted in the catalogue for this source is 0.299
